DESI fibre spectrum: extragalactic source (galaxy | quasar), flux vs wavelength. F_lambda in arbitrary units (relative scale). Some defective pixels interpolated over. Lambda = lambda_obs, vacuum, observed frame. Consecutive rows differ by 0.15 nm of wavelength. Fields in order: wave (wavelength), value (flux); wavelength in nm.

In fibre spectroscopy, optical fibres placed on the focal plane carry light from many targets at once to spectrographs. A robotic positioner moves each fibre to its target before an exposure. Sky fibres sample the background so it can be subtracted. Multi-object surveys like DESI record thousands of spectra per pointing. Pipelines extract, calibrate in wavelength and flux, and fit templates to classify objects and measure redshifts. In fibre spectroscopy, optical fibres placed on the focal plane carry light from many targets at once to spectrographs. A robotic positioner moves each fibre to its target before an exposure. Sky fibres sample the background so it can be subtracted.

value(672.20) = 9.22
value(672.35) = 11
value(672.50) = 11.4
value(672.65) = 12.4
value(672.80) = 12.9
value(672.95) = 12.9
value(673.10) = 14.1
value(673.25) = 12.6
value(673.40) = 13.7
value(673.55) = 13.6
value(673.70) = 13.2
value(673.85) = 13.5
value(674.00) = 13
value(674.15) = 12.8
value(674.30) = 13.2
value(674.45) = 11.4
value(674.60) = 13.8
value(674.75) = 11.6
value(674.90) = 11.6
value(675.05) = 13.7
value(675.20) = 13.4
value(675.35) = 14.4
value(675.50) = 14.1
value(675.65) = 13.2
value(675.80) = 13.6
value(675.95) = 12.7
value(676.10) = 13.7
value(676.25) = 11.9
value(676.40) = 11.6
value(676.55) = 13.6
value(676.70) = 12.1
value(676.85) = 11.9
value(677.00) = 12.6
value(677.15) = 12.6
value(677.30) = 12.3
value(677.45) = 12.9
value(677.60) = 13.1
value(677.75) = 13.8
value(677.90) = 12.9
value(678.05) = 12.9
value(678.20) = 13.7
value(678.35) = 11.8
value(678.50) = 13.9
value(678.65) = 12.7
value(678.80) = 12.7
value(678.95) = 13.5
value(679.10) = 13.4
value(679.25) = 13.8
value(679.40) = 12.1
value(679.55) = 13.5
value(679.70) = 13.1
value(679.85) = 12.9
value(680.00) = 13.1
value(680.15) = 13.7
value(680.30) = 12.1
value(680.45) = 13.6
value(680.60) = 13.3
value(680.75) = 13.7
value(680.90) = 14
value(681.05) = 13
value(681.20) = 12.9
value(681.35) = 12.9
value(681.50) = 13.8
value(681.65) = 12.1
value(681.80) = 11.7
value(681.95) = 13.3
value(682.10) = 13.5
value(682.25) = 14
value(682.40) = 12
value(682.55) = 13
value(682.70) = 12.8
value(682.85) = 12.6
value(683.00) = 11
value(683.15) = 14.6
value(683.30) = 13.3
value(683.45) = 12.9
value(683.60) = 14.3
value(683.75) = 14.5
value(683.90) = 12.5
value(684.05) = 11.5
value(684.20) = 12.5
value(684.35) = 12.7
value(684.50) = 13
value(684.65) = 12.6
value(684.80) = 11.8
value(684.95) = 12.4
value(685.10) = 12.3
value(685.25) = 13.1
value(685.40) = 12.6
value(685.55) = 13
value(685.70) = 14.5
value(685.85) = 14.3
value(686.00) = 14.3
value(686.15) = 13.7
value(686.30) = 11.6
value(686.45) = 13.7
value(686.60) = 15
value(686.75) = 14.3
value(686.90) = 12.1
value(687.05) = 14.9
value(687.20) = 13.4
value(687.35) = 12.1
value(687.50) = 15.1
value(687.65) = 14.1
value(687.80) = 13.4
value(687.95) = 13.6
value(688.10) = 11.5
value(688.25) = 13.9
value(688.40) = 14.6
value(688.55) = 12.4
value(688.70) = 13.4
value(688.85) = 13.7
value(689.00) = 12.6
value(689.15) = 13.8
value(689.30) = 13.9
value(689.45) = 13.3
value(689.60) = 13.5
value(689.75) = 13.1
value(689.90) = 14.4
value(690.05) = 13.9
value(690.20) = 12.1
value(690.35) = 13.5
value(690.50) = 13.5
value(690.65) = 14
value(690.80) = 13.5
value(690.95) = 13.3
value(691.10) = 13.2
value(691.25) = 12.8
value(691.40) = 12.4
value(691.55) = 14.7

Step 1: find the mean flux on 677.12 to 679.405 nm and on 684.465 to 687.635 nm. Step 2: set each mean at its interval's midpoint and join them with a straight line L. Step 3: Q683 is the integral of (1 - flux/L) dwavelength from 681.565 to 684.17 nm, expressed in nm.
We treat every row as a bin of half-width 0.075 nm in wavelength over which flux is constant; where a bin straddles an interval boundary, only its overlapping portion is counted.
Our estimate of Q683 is 0.06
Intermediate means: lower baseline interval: 13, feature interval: 12.9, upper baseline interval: 13.3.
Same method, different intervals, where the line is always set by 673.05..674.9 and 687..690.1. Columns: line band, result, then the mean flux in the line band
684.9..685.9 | 0.019 nm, 13.2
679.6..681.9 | 0.029 nm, 13.1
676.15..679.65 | 0.074 nm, 12.8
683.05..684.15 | 0.004 nm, 13.3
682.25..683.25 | 0.040 nm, 12.8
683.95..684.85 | 0.068 nm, 12.4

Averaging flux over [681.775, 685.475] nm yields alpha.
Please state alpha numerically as 12.8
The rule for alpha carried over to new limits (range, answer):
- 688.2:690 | 13.6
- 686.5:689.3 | 13.6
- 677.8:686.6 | 13.1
